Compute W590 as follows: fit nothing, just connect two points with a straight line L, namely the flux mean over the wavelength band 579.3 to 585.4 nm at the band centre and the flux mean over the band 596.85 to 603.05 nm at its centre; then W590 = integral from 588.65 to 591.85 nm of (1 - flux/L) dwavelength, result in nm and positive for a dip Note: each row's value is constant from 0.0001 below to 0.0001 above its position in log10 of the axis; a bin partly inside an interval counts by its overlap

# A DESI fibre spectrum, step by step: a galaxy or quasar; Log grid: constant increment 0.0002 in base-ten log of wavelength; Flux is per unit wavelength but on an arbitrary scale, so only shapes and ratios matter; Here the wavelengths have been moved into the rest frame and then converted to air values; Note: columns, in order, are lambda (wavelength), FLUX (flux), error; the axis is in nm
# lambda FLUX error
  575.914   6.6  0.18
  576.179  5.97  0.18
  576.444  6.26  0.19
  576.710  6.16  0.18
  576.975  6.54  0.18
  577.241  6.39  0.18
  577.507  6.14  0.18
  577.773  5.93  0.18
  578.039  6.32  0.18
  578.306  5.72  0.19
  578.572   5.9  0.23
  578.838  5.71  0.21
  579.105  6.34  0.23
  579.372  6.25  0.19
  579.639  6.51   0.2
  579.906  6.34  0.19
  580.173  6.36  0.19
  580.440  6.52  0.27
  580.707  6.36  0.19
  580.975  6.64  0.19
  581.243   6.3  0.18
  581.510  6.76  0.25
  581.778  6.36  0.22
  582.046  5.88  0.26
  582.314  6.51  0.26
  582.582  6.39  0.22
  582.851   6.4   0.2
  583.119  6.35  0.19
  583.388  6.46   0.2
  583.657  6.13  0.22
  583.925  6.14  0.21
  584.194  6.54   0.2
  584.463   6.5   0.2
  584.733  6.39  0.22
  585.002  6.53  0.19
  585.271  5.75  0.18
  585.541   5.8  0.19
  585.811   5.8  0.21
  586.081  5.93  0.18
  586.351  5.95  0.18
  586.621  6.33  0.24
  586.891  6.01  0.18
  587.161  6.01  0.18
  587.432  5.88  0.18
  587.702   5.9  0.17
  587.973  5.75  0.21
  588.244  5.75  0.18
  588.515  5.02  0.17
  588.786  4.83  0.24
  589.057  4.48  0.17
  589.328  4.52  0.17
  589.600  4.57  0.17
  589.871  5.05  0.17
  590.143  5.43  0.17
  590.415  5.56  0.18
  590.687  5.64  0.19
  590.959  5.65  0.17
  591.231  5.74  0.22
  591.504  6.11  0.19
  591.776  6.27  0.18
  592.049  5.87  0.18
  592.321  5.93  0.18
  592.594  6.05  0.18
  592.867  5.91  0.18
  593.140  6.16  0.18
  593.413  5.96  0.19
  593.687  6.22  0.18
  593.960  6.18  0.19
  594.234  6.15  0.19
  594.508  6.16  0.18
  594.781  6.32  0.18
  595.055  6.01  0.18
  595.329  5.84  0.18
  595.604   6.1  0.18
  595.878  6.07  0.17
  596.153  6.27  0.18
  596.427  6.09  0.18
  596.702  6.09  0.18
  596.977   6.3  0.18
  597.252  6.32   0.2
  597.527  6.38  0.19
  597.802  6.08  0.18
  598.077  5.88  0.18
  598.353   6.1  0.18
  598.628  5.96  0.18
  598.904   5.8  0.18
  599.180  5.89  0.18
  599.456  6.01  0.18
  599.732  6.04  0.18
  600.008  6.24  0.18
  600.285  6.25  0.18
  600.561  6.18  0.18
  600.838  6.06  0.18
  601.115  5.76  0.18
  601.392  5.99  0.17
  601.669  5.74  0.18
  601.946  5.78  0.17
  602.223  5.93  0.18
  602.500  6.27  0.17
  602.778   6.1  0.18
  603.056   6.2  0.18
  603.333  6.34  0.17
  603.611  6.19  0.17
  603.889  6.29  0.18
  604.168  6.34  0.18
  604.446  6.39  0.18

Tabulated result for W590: 0.473 nm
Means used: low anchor 6.37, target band 5.3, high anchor 6.05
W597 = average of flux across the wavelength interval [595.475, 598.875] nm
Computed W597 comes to 6.13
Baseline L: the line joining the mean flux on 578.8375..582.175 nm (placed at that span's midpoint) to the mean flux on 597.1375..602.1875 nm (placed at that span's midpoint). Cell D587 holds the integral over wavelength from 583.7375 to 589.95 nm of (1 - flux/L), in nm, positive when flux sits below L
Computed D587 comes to 0.52 nm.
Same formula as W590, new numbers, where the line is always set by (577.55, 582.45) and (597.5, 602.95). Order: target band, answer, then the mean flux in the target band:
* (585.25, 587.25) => 0.07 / 5.96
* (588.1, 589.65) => 0.32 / 4.88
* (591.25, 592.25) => 0.01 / 6.03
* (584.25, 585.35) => -0.02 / 6.34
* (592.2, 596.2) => 0.00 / 6.08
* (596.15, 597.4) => -0.03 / 6.21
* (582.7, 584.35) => -0.03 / 6.34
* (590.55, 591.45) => 0.06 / 5.71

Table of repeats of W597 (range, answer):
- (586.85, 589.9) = 5.3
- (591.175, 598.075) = 6.1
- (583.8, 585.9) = 6.19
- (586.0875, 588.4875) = 5.91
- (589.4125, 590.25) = 4.97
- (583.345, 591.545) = 5.73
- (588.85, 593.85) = 5.61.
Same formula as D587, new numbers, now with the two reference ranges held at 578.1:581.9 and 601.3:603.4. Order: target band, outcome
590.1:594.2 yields 0.15 nm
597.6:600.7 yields 0.01 nm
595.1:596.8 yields 0.01 nm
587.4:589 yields 0.19 nm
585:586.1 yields 0.06 nm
